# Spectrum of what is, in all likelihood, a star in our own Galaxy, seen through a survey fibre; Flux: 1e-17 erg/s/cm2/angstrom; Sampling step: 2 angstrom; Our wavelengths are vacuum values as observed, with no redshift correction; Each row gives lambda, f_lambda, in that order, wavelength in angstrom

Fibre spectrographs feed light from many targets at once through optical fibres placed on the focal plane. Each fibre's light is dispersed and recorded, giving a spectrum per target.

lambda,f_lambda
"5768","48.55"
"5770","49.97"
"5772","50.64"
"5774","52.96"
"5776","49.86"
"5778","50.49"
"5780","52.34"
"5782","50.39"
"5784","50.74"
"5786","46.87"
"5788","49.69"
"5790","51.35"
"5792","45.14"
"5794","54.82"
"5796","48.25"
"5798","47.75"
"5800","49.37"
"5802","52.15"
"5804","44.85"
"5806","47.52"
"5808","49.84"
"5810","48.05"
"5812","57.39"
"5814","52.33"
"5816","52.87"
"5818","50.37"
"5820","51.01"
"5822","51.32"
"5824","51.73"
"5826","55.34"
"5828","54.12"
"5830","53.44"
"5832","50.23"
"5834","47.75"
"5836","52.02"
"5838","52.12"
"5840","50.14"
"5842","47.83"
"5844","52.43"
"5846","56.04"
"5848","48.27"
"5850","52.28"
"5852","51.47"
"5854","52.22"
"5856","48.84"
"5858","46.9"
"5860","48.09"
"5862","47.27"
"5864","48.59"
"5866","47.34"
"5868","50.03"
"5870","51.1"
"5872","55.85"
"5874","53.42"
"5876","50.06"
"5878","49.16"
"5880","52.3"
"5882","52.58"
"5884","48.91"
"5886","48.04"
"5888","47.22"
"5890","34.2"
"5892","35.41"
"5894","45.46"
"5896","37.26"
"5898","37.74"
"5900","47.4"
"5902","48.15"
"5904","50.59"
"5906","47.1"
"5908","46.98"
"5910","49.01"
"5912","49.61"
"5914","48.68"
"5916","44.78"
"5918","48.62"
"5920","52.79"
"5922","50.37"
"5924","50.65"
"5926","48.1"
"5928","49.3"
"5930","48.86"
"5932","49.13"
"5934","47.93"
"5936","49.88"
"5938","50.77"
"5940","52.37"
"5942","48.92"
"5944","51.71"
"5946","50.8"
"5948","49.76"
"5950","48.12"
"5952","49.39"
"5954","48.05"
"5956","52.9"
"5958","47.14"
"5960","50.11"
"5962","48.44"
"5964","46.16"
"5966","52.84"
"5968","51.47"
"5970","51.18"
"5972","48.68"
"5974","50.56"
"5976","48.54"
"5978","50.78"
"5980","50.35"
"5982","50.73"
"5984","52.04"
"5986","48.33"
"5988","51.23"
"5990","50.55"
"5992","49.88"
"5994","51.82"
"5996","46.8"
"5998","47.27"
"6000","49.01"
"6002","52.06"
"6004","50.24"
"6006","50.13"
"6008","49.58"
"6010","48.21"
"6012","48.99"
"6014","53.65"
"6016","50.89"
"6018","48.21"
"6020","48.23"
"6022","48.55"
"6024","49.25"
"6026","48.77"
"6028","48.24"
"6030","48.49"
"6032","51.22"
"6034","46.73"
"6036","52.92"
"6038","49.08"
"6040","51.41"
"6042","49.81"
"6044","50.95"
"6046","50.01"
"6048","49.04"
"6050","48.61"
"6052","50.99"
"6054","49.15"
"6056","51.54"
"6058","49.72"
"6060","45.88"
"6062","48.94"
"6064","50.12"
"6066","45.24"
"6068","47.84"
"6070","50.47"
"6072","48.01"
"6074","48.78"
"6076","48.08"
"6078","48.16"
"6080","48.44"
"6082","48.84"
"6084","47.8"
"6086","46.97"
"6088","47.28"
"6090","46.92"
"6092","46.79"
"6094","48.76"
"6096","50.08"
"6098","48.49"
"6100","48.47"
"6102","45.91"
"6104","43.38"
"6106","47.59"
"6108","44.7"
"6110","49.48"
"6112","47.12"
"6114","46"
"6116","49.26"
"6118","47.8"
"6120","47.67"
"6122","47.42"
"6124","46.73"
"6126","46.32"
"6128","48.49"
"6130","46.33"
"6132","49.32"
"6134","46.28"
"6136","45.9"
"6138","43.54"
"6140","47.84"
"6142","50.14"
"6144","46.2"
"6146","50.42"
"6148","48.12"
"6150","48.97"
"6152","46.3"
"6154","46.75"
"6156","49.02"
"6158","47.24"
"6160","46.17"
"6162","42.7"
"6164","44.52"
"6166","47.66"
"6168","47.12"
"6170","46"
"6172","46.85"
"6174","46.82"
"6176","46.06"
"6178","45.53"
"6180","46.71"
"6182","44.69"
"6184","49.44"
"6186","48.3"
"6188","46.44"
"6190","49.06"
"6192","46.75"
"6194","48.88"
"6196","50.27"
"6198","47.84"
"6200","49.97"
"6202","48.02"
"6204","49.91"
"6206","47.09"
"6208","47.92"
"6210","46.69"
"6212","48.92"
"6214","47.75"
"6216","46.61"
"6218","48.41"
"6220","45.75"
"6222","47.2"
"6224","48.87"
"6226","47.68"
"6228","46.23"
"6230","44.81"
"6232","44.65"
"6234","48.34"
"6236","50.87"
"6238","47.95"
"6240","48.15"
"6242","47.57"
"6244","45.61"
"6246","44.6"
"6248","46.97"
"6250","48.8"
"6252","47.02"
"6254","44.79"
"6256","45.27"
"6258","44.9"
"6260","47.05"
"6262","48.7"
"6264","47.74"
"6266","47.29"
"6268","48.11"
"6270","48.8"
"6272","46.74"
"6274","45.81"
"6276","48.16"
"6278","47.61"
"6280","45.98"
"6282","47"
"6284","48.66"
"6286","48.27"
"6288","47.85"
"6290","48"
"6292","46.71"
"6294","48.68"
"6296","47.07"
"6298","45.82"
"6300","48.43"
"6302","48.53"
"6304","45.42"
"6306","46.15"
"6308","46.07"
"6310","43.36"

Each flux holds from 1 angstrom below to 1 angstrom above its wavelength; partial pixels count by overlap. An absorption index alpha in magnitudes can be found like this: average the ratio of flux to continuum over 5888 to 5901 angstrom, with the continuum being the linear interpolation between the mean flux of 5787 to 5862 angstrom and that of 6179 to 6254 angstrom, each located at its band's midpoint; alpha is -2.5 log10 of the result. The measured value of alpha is 0.24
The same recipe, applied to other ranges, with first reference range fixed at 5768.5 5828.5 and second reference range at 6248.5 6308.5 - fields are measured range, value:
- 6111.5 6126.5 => 0.02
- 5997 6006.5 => -0.01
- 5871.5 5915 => 0.07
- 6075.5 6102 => 0.01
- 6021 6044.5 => -0.01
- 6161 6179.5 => 0.05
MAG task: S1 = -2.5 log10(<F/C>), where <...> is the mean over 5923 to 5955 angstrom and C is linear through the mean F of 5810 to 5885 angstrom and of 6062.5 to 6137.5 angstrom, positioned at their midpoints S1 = 0.01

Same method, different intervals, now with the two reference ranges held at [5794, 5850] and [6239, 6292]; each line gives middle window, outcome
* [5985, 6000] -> 0.00 mag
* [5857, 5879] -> 0.02 mag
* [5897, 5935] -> 0.04 mag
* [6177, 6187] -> 0.02 mag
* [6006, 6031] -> 0.00 mag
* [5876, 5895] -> 0.10 mag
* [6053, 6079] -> 0.01 mag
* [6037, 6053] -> -0.02 mag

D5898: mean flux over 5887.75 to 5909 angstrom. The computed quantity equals 43.3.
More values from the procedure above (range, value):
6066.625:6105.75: 47.8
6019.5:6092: 48.9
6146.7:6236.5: 47.3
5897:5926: 48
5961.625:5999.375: 49.9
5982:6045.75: 49.8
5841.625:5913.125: 48.2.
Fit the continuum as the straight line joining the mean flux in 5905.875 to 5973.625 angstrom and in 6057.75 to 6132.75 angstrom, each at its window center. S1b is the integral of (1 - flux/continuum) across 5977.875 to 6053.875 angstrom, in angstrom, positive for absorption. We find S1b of -1.9 angstrom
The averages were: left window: 49.5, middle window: 49.8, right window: 47.7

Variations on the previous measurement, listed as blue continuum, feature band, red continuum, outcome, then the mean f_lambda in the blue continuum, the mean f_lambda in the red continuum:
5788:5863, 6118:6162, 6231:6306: 0.84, 50.6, 47.2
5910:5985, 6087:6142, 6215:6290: 1.25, 49.7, 47.2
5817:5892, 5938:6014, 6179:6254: -1.09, 50.1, 47.6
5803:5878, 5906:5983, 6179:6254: 0.53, 50.8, 47.6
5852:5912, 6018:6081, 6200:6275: -2.21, 47.6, 47.3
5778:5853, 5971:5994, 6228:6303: -0.35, 50.8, 47.2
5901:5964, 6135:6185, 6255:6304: 1.23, 49.3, 47.3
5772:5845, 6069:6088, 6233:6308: 0.14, 50.7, 47.3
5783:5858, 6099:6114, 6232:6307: 0.58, 50.7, 47.2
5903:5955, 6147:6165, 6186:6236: 0.53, 49.3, 47.7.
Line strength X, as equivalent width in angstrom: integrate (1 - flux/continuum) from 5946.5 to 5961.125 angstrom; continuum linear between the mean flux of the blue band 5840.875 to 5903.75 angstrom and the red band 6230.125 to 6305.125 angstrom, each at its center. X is -0.4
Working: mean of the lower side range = 48.2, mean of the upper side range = 47.2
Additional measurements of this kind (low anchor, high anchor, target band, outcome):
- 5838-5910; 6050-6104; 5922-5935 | -0.2 angstrom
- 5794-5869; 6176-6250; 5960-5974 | -0.1 angstrom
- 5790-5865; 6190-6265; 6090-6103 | 0.1 angstrom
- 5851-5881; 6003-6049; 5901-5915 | 0.4 angstrom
